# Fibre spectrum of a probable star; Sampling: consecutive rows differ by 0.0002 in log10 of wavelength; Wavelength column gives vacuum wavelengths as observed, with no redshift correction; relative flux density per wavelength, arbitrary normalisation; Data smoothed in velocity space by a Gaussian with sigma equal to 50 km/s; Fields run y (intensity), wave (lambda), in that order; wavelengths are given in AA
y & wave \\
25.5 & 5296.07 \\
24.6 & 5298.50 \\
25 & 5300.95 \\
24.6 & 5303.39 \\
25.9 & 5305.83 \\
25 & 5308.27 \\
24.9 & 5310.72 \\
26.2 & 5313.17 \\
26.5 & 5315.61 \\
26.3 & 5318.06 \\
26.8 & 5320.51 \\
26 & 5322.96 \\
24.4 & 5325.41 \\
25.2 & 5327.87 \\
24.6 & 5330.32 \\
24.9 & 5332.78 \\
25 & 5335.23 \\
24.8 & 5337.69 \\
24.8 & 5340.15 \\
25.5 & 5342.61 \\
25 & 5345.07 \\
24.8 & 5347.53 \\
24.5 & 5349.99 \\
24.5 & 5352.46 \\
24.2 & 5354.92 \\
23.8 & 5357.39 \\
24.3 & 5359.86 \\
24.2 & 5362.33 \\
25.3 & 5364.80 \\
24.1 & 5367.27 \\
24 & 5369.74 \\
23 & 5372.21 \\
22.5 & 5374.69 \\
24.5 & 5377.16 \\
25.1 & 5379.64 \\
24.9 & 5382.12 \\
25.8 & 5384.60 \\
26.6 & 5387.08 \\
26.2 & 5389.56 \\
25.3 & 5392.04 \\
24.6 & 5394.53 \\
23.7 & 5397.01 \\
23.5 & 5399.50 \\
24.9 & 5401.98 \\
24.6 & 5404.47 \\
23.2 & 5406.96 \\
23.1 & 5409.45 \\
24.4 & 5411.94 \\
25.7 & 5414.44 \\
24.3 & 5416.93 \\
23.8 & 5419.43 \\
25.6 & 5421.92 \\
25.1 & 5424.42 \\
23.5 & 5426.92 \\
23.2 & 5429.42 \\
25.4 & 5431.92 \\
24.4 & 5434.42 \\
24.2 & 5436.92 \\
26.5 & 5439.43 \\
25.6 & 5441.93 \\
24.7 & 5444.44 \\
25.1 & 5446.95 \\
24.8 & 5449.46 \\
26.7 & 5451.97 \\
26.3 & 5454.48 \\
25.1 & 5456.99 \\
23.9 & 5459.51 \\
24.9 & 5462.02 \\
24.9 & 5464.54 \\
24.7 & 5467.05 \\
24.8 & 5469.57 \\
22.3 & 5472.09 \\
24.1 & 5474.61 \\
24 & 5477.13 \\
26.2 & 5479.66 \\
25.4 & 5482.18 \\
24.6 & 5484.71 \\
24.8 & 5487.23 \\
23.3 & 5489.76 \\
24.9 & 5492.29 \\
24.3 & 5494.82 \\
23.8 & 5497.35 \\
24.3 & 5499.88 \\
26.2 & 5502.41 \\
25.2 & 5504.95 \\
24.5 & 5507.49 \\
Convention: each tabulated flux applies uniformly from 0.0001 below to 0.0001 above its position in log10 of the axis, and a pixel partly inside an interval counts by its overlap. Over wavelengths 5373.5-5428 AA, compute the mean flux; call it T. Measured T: 24.6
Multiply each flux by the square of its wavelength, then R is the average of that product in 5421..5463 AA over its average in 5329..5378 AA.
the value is 1.06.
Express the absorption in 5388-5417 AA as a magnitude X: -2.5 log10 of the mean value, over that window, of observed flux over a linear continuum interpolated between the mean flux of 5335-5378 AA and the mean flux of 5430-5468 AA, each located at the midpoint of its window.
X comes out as 0.01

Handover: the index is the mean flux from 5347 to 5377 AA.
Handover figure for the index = 24.1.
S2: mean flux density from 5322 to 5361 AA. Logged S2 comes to 24.8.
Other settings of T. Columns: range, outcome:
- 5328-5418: 24.6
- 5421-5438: 24.5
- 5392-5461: 24.7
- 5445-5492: 24.8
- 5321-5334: 25.1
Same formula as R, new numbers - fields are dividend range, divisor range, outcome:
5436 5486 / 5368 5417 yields 1.04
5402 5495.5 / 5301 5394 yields 1.03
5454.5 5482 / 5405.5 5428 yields 1.03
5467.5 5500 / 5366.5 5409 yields 1.03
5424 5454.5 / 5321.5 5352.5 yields 1.04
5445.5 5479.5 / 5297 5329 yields 1.03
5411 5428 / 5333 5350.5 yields 1.02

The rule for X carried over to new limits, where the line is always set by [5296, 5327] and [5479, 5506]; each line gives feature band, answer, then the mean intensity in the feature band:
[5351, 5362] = 0.050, 24.2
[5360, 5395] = 0.023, 24.7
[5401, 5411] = 0.053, 23.9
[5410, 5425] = 0.016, 24.7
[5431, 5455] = -0.015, 25.3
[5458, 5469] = 0.012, 24.6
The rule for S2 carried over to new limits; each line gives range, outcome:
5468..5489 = 24.5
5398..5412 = 23.9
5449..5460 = 25.5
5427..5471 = 25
